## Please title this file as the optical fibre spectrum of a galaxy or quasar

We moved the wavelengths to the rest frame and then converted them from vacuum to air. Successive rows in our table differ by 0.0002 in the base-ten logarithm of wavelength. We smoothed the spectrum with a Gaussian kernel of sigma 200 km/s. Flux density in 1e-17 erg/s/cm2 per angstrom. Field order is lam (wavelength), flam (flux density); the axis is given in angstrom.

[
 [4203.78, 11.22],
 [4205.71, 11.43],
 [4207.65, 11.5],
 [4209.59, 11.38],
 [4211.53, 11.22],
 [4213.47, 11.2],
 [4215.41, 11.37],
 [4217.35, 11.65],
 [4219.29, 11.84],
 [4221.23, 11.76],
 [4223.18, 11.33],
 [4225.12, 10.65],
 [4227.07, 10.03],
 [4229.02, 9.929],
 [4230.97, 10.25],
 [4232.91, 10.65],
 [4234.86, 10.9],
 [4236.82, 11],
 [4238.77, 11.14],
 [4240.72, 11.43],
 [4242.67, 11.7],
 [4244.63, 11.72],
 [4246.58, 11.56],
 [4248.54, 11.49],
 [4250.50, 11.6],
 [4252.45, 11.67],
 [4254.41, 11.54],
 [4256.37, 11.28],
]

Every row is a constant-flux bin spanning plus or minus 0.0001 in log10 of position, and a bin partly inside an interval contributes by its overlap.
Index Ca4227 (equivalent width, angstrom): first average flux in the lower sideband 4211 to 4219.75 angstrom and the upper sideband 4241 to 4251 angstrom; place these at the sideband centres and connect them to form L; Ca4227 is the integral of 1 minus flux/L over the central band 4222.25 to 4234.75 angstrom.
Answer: 1.1 angstrom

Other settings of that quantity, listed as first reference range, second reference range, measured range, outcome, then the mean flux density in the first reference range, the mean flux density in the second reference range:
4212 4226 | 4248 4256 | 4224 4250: 1.2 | 11.4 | 11.6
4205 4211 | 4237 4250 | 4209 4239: 1.1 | 11.4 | 11.5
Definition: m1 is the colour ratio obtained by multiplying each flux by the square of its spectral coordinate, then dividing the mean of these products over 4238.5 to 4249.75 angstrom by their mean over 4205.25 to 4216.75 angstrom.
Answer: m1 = 1.0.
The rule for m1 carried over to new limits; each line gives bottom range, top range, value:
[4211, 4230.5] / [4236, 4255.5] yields 1.05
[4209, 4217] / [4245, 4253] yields 1.04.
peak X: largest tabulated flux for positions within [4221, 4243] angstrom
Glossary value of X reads 11.76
